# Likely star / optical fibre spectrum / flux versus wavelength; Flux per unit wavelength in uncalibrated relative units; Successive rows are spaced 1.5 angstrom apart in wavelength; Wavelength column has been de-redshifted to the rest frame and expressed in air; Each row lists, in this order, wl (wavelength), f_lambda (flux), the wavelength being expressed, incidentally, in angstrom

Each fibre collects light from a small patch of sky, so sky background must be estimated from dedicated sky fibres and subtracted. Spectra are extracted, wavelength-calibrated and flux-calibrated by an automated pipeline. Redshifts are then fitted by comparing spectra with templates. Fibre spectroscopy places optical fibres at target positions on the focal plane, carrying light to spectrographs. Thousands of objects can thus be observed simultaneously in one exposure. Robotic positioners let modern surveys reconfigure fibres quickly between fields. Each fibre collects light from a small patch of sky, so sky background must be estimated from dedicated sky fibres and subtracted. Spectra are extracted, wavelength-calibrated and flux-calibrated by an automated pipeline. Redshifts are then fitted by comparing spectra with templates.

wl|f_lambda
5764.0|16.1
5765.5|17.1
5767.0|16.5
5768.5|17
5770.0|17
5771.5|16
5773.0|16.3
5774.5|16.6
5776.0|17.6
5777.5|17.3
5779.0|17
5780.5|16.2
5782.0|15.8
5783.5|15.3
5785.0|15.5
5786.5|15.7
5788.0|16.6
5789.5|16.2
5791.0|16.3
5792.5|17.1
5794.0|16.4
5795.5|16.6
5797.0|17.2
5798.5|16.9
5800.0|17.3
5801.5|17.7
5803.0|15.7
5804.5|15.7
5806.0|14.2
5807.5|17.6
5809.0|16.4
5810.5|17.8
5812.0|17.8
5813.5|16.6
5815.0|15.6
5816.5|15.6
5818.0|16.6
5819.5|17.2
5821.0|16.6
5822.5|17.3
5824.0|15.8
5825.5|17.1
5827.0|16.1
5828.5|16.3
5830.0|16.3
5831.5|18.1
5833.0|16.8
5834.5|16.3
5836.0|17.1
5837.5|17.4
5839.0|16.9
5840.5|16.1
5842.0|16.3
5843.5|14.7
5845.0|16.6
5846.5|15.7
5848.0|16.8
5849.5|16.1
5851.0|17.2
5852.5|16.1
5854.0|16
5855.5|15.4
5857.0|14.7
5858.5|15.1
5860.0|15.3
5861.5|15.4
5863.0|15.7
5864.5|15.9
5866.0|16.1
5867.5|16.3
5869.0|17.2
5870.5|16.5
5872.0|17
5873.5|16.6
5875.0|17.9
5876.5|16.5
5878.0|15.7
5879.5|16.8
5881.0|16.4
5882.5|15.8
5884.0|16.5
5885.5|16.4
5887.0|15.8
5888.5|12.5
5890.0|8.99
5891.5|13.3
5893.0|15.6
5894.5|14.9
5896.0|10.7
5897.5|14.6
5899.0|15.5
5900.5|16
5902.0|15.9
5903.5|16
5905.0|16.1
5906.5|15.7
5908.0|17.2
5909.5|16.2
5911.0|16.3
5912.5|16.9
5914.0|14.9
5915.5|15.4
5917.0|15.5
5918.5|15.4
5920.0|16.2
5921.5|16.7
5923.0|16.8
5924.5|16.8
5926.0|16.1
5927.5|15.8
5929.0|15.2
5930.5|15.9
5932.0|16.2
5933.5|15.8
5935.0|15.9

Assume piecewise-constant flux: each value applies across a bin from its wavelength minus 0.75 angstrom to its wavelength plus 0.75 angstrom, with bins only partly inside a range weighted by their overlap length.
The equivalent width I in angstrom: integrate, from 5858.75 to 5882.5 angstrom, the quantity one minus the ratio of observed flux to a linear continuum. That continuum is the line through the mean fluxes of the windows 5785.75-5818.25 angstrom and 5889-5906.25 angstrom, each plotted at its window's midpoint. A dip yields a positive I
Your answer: -2.2 angstrom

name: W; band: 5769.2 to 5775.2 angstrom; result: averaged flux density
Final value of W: 16.5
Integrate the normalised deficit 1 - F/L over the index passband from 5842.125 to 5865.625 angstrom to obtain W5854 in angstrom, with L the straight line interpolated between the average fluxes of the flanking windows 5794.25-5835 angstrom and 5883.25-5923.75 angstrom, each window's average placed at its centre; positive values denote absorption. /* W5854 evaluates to 0.3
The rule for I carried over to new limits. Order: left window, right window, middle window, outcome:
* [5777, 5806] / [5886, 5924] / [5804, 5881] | -2.6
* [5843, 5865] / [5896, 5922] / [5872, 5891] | 0.3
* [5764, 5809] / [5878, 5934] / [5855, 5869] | 0.2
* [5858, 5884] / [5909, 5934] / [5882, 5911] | 2.1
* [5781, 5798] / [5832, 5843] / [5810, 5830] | -0.1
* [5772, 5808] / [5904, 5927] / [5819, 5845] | -0.4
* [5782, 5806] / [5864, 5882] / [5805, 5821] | -0.1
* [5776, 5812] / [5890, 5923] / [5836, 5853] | -0.4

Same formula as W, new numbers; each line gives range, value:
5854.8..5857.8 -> 15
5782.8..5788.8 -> 15.8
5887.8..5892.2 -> 11.6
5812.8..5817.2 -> 15.9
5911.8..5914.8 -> 15.9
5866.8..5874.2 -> 16.7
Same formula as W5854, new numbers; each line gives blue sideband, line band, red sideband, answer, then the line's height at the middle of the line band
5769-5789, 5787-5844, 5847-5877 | -1.0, 16.3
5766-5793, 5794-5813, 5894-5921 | -0.5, 16.3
